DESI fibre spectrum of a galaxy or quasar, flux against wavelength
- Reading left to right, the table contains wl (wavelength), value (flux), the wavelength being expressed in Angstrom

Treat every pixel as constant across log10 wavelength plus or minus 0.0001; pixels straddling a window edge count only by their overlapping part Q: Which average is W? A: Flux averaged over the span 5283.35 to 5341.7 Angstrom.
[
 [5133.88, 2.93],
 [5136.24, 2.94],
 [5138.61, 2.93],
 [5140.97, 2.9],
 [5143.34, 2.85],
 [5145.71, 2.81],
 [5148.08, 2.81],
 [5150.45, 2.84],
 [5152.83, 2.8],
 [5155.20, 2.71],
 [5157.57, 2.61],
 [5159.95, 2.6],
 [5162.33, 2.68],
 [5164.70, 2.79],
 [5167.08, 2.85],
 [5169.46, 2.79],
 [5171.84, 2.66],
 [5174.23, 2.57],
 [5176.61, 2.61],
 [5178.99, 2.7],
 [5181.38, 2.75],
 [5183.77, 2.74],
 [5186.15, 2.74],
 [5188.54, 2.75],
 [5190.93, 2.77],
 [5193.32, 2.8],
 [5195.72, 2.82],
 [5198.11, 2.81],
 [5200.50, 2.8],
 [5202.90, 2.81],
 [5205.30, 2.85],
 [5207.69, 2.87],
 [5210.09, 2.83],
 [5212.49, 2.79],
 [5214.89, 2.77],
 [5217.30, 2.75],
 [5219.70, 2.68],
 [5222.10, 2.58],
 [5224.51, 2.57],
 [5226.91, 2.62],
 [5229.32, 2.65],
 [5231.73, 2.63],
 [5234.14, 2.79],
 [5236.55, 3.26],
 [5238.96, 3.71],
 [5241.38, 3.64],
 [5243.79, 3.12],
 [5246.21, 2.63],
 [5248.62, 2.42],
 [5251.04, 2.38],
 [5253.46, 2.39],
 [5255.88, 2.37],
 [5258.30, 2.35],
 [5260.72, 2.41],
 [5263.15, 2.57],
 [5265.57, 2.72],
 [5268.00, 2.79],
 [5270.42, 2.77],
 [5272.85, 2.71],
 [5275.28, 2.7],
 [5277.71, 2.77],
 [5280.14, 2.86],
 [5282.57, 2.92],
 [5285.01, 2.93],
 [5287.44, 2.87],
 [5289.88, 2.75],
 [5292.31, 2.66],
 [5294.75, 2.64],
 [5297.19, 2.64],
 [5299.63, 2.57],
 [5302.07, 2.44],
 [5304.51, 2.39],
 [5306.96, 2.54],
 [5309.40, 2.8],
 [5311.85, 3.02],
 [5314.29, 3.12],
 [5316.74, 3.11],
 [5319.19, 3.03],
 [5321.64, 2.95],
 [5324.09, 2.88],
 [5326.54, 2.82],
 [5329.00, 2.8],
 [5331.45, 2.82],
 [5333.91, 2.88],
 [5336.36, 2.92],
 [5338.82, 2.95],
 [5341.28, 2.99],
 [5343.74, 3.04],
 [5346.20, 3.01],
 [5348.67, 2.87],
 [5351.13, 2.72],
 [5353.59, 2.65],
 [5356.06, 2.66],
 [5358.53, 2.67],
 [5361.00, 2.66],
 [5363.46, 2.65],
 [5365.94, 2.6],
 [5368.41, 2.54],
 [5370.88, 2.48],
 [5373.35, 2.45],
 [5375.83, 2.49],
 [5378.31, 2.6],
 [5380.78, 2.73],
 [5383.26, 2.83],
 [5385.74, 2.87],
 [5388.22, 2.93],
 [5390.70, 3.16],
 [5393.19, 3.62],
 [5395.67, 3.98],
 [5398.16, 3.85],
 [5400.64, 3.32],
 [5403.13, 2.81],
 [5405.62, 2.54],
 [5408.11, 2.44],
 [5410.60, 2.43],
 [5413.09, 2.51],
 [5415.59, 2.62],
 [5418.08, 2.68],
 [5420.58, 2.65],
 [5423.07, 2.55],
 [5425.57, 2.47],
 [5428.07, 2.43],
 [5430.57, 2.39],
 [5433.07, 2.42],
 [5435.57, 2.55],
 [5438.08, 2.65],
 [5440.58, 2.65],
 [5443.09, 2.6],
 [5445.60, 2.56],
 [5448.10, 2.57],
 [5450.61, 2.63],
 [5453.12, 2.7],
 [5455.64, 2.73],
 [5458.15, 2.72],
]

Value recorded 2.81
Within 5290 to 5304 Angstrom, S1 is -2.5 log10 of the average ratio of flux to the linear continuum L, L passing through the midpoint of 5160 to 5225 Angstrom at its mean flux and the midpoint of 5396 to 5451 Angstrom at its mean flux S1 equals 0.05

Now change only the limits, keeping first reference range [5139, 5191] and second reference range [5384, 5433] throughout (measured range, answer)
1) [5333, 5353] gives -0.04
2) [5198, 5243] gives -0.04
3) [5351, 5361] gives 0.06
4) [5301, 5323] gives -0.01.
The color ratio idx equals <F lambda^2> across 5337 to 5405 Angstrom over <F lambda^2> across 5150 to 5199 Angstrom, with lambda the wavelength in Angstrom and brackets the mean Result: 1.14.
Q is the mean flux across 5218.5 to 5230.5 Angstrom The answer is 2.62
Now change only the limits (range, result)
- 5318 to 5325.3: 2.95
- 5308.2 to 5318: 3.01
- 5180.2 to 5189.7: 2.75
